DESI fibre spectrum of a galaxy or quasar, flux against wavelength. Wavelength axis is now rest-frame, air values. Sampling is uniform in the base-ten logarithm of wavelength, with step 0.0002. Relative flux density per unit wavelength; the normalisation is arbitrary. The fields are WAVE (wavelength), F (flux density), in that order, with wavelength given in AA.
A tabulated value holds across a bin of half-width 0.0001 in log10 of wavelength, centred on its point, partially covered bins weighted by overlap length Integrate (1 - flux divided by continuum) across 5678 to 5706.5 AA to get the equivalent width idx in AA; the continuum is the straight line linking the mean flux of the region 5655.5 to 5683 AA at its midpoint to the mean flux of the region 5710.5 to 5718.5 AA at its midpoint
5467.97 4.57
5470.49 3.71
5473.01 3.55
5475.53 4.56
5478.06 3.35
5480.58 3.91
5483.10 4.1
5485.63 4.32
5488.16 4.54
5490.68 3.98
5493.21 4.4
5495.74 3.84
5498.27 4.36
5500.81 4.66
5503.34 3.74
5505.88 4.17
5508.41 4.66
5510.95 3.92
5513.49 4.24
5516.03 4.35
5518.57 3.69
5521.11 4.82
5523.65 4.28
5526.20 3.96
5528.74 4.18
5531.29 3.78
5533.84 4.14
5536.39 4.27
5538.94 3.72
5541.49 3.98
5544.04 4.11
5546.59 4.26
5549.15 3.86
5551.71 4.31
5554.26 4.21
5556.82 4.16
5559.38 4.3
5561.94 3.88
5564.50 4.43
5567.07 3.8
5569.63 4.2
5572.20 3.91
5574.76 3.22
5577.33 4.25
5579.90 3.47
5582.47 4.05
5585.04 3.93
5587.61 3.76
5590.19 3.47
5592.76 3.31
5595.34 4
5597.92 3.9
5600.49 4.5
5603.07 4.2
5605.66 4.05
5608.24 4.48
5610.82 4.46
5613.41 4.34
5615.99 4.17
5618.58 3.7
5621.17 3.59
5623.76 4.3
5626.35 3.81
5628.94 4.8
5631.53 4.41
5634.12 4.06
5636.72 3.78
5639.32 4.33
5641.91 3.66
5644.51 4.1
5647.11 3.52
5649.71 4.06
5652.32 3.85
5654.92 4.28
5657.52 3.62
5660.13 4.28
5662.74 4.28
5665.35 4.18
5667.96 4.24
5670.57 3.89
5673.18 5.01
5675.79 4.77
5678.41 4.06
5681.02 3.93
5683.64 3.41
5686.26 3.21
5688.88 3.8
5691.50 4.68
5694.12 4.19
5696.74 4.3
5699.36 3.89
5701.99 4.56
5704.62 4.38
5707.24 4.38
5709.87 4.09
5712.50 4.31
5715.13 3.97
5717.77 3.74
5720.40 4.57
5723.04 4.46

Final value 0.5 AA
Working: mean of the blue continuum 4.21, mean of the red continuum 4.03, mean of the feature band 4.04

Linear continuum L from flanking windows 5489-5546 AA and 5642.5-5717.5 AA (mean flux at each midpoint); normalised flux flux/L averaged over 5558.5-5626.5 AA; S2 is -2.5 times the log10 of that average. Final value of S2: 0.04 mag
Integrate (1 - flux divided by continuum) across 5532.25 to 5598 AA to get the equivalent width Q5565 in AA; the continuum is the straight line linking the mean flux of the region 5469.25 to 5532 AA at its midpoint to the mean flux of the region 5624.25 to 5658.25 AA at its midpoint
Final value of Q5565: 2.1 AA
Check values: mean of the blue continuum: 4.13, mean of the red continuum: 4.04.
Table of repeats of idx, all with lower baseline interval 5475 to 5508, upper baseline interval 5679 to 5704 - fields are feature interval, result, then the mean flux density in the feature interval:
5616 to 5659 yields 0.5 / 4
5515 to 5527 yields -0.3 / 4.23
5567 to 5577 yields 0.7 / 3.83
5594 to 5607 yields -0.2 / 4.13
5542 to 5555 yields -0.1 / 4.14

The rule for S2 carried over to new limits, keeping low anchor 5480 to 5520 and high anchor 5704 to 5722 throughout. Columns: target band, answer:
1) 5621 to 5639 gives 0.01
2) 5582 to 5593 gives 0.13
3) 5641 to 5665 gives 0.06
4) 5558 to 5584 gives 0.06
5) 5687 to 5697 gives 0.01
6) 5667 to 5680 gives -0.05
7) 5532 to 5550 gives 0.04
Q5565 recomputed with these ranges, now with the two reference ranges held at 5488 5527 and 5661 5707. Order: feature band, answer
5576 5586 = 0.66 AA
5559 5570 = 0.27 AA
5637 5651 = 0.87 AA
